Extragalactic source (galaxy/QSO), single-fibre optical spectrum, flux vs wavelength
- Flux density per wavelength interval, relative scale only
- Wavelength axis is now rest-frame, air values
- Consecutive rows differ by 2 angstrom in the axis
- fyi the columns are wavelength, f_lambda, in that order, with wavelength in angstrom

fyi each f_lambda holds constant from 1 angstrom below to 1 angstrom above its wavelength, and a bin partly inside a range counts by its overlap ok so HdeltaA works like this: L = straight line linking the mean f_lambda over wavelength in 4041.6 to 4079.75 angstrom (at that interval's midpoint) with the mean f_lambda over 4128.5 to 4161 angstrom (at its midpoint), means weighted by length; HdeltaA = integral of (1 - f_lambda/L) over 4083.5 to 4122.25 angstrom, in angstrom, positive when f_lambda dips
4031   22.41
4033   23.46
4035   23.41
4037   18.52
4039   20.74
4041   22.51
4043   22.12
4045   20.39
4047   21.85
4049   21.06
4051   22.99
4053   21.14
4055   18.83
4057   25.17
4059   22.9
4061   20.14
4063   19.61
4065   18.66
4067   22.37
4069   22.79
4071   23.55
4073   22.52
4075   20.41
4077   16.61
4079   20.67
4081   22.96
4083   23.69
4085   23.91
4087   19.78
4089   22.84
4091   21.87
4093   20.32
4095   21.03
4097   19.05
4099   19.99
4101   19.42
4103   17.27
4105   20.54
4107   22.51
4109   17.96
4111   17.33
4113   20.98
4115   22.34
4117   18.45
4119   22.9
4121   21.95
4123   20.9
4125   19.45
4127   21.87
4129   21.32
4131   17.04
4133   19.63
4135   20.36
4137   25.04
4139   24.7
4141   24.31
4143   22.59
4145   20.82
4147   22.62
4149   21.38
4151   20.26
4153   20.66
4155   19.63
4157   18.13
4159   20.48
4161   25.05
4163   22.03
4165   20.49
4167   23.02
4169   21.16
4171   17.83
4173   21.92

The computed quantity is 1.3 angstrom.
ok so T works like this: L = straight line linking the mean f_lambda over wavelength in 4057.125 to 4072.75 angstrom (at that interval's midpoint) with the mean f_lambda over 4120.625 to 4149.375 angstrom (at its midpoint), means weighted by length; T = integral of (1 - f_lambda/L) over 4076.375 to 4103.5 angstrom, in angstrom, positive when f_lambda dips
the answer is 1.09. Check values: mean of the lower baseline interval 21.7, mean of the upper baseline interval 21.6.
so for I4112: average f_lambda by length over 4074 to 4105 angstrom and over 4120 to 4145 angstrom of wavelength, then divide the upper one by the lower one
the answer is 1.0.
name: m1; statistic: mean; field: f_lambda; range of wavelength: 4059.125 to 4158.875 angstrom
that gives 20.9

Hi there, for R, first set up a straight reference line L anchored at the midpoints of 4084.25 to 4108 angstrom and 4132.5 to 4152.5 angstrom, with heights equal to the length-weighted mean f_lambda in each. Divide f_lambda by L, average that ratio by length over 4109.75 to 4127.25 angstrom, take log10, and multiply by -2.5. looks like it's 0.04 mag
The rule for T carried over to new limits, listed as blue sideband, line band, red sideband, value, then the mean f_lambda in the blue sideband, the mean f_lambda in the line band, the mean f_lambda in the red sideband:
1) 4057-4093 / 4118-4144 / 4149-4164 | -0.7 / 21.6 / 21.7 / 20.9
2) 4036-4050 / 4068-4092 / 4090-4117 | -1.7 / 21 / 21.8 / 20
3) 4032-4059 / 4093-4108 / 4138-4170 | 1.2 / 21.8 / 20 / 21.7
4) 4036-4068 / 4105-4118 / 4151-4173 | 0.6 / 21.2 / 20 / 20.9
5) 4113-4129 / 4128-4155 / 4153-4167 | -0.5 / 21.1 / 21.5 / 21.1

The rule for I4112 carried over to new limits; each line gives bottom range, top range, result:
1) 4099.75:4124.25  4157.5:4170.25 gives 1.08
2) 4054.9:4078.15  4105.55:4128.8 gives 0.97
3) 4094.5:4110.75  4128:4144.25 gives 1.12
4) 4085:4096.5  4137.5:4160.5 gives 1.01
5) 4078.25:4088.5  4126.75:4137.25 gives 0.92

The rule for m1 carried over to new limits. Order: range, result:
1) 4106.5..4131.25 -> 20.4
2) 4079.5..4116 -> 20.8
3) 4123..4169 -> 21.4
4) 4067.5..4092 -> 21.8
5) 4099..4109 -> 19.7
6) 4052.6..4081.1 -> 21.2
